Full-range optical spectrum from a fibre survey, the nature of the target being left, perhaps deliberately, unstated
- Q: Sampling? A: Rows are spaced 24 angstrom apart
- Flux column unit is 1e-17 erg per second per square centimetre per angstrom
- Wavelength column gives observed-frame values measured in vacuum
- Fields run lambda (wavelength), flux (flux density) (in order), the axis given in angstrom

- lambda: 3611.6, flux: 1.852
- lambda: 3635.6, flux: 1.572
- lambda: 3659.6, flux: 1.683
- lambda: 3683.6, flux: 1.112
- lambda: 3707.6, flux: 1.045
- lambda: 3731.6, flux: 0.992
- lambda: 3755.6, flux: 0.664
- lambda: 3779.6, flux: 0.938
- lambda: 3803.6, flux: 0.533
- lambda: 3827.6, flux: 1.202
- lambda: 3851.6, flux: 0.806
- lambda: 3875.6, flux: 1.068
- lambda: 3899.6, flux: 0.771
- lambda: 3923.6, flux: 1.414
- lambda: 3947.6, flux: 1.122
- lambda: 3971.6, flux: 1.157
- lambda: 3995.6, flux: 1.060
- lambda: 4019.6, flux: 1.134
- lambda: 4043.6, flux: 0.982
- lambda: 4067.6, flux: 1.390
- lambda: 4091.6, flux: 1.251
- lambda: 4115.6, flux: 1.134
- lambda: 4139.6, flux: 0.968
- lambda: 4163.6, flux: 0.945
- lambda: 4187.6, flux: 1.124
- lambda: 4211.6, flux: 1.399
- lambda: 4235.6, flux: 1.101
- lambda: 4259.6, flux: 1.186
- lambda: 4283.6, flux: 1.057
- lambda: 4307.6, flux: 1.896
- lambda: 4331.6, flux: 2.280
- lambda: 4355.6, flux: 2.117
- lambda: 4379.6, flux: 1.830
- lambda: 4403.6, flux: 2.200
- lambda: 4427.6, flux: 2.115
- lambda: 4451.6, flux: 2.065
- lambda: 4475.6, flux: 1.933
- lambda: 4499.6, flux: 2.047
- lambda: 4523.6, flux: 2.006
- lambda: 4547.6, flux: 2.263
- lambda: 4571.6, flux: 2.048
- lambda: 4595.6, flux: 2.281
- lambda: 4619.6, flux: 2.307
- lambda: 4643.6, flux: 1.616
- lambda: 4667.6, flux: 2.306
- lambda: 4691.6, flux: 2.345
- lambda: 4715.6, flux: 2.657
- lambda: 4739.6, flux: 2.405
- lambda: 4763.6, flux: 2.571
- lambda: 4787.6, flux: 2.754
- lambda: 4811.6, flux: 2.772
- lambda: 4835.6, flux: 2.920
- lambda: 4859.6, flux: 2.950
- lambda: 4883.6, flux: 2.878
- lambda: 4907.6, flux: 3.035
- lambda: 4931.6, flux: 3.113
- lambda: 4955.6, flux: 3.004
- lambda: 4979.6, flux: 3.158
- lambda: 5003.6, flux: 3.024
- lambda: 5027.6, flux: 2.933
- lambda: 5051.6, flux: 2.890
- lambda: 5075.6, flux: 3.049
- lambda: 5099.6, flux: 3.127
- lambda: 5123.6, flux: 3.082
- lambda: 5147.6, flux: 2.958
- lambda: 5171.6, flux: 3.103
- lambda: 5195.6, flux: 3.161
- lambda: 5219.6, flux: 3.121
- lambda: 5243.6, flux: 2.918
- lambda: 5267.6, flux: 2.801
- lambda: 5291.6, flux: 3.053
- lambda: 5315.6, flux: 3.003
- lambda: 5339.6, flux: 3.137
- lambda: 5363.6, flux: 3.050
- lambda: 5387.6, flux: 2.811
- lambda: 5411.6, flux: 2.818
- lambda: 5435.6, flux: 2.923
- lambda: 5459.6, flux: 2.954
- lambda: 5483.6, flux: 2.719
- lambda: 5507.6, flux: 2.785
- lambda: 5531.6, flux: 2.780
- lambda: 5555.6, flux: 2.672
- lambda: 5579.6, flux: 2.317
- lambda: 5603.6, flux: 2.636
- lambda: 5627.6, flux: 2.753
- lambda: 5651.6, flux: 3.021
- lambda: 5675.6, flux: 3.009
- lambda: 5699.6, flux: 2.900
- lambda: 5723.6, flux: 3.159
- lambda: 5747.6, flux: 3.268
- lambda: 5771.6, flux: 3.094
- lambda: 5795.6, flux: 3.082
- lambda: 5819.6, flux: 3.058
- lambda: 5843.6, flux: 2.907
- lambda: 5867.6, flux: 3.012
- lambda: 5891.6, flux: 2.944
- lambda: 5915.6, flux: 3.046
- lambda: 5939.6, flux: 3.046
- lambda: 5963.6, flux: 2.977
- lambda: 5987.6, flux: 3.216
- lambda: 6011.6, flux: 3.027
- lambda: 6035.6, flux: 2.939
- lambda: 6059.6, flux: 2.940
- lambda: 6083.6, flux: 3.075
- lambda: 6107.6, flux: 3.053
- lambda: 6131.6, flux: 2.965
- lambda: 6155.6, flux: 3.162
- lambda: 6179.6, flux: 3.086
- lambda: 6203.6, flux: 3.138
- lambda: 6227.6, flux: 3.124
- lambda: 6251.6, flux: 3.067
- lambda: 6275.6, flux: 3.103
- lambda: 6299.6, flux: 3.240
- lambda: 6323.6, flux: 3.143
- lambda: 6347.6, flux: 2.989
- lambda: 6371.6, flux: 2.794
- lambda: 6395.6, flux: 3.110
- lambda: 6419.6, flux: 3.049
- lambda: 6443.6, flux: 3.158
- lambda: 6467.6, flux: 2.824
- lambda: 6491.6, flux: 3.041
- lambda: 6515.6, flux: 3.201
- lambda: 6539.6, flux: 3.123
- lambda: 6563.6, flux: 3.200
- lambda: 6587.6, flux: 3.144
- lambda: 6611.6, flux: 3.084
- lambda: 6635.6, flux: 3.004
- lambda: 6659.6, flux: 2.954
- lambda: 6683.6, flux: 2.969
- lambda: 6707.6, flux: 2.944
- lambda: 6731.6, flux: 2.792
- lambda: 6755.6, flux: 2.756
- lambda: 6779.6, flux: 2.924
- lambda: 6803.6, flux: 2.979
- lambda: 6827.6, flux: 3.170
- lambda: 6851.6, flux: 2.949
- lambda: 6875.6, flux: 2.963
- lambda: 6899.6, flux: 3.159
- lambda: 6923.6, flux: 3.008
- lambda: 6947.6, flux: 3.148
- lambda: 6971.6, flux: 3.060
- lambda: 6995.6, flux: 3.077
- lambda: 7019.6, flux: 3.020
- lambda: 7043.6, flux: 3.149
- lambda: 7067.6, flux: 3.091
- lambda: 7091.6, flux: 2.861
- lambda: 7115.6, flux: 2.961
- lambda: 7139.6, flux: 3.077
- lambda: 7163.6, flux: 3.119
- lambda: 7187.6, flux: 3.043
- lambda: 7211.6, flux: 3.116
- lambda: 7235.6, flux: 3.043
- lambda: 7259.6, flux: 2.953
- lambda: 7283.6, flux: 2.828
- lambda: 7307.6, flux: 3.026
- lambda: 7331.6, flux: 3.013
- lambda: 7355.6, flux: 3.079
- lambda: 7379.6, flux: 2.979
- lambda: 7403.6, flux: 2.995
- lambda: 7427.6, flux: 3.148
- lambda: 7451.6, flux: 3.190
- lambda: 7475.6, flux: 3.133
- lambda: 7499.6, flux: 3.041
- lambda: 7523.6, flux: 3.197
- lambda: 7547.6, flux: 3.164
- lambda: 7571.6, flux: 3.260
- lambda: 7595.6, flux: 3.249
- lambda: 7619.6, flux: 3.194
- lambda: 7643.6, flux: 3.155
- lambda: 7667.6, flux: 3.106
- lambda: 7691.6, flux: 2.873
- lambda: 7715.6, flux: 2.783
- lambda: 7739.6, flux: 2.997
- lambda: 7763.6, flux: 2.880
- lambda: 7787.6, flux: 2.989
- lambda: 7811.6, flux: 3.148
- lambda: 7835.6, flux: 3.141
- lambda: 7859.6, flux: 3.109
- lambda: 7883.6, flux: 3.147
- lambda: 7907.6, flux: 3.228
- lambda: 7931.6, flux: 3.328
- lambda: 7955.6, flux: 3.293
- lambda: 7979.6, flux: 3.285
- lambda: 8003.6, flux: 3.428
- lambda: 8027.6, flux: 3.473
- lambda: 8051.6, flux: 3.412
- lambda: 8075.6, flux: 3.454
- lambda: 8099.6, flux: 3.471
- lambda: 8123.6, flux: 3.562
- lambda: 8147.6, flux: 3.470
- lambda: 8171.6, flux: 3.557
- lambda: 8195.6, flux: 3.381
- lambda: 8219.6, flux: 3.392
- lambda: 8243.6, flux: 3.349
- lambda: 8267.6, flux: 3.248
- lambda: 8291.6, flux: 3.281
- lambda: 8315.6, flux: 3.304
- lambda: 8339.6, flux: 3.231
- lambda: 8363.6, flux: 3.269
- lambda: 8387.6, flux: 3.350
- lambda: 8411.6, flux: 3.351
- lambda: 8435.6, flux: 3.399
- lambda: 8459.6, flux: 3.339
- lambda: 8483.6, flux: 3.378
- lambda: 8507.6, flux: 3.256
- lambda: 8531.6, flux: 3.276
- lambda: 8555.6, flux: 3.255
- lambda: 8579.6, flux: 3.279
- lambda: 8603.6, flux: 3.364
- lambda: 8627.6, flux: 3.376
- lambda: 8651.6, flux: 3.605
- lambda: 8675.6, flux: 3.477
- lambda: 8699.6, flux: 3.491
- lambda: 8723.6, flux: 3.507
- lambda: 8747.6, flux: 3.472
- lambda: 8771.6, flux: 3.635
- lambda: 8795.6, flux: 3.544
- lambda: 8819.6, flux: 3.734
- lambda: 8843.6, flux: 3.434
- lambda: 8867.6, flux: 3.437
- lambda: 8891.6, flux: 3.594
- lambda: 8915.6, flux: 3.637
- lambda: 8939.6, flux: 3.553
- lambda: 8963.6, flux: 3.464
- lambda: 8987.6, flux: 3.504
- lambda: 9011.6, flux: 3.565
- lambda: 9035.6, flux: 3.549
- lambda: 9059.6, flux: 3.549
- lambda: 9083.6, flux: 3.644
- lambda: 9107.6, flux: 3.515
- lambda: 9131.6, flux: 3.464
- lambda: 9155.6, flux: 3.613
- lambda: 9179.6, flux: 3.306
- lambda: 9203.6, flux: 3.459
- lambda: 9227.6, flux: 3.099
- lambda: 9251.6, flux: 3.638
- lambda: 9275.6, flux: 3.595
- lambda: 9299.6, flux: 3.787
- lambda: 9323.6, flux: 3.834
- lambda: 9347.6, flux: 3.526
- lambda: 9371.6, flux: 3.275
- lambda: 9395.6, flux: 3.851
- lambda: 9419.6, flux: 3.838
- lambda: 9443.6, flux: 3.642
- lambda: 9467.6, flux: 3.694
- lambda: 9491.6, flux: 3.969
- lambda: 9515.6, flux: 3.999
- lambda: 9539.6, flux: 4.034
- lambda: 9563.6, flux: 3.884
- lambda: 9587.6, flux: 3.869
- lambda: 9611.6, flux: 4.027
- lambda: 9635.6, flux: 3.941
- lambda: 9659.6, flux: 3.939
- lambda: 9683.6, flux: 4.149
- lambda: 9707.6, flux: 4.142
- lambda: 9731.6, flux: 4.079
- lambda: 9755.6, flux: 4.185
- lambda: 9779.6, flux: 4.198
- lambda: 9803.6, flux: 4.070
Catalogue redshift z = 0.983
